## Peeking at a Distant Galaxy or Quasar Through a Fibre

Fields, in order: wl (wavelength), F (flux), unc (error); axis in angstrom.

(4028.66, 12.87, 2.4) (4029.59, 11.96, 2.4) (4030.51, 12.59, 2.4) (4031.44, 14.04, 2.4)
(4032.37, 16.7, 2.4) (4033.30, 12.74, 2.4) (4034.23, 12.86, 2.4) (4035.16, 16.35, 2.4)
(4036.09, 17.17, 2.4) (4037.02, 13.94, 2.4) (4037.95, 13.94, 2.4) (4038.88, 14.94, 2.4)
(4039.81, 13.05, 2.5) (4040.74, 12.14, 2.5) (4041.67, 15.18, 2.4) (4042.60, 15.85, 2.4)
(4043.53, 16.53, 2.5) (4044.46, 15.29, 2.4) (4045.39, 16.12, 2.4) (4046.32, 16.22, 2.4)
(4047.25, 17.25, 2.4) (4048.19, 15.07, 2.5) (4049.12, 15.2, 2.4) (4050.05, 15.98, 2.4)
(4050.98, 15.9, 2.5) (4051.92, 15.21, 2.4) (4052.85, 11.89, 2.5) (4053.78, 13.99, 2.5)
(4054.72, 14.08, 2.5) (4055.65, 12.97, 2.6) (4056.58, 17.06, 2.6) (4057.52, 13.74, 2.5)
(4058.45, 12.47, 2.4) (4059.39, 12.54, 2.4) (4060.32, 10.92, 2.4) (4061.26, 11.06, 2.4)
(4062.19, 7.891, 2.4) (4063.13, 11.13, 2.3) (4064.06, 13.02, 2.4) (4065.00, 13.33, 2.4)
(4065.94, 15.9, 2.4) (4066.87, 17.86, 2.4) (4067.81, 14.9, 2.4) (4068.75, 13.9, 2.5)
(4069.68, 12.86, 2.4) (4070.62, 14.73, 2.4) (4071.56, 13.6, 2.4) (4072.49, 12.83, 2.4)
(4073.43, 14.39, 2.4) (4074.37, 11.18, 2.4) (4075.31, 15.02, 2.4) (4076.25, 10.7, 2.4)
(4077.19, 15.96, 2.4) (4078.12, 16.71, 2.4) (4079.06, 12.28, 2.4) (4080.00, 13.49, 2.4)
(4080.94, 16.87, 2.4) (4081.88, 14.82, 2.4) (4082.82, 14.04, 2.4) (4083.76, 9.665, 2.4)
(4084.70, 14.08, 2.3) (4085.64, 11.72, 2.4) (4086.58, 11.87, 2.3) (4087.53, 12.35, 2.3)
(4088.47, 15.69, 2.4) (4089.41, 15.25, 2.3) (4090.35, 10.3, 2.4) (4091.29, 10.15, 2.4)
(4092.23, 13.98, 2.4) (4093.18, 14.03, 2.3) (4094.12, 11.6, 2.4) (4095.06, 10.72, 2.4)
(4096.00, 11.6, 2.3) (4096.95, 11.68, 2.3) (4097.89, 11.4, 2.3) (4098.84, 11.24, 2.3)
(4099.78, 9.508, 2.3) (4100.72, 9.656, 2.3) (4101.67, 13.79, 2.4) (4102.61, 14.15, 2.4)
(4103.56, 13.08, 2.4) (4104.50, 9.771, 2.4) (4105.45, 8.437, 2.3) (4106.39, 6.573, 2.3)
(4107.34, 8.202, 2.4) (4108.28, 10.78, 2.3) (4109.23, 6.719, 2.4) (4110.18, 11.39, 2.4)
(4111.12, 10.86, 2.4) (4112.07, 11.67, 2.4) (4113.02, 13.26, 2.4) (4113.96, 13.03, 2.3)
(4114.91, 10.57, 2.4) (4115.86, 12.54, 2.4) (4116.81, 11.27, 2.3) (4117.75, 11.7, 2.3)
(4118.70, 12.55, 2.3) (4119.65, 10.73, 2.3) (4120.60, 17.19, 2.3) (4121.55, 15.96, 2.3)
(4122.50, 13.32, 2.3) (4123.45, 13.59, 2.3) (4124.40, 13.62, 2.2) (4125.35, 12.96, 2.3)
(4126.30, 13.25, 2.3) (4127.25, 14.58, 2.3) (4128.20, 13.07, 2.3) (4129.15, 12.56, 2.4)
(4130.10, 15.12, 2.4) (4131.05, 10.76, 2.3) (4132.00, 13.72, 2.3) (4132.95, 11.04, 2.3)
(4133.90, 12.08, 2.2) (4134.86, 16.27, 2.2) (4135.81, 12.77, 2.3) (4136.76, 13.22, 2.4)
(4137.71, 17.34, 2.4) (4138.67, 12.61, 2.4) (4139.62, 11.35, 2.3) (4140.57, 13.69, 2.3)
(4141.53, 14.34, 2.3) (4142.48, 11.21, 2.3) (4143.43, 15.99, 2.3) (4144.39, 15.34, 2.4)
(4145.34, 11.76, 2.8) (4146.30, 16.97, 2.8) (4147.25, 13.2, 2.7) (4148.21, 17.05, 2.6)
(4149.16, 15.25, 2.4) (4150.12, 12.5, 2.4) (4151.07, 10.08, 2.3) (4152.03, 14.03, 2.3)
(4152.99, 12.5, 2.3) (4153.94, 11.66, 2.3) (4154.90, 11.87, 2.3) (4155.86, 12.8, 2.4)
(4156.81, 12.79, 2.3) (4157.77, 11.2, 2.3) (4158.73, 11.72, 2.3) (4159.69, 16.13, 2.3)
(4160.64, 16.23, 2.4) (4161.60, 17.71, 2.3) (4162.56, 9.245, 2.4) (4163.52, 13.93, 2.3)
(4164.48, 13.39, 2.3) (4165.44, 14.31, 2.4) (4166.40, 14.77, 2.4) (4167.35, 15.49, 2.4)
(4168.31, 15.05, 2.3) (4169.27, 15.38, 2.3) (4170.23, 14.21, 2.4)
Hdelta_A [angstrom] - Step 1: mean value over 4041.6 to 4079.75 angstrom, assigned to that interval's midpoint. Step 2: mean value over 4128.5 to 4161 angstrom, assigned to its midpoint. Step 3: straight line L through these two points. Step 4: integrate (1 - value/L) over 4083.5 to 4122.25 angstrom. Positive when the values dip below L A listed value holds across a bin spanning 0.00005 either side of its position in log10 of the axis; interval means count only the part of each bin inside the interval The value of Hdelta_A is 5.7 angstrom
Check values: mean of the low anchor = 14.1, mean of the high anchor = 13.4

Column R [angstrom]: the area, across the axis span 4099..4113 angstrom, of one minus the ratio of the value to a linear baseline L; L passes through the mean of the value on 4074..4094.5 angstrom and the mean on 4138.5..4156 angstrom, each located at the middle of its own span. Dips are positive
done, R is 3.0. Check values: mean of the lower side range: 13.3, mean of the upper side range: 13.4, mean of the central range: 10.4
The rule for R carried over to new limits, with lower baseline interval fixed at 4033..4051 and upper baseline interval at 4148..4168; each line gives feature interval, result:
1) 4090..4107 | 3.73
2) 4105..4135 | 4.06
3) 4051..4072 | 1.93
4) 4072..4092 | 1.71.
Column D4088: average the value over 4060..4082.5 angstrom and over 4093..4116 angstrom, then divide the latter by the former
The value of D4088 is 0.81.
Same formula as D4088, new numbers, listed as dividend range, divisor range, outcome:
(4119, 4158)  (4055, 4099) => 1.03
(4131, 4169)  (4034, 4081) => 0.96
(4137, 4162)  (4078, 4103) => 1.09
